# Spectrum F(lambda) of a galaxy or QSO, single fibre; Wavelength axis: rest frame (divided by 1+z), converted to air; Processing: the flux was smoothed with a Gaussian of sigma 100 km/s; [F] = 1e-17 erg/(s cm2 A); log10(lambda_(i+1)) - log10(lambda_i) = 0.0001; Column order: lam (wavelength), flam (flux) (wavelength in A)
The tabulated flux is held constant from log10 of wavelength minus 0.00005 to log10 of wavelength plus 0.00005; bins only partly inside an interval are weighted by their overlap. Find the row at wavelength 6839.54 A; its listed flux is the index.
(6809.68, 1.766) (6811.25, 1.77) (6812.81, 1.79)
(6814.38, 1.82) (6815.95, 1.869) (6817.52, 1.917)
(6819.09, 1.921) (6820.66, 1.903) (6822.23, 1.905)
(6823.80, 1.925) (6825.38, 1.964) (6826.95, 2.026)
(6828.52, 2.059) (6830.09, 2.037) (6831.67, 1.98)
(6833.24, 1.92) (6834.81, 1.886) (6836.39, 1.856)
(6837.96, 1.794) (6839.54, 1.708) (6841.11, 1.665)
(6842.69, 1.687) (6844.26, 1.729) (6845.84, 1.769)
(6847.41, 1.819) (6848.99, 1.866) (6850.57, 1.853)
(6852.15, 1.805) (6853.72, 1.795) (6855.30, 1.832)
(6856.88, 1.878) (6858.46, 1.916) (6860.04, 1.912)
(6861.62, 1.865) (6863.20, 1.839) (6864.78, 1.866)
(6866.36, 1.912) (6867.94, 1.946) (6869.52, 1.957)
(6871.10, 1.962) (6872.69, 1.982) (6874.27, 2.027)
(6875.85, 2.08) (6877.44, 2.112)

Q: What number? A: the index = 1.708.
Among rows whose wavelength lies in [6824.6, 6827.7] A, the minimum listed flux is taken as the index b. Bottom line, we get 1.964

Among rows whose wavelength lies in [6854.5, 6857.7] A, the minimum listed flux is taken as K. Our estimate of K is 1.832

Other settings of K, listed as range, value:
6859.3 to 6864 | 1.839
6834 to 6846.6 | 1.665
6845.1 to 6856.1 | 1.769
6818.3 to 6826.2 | 1.903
